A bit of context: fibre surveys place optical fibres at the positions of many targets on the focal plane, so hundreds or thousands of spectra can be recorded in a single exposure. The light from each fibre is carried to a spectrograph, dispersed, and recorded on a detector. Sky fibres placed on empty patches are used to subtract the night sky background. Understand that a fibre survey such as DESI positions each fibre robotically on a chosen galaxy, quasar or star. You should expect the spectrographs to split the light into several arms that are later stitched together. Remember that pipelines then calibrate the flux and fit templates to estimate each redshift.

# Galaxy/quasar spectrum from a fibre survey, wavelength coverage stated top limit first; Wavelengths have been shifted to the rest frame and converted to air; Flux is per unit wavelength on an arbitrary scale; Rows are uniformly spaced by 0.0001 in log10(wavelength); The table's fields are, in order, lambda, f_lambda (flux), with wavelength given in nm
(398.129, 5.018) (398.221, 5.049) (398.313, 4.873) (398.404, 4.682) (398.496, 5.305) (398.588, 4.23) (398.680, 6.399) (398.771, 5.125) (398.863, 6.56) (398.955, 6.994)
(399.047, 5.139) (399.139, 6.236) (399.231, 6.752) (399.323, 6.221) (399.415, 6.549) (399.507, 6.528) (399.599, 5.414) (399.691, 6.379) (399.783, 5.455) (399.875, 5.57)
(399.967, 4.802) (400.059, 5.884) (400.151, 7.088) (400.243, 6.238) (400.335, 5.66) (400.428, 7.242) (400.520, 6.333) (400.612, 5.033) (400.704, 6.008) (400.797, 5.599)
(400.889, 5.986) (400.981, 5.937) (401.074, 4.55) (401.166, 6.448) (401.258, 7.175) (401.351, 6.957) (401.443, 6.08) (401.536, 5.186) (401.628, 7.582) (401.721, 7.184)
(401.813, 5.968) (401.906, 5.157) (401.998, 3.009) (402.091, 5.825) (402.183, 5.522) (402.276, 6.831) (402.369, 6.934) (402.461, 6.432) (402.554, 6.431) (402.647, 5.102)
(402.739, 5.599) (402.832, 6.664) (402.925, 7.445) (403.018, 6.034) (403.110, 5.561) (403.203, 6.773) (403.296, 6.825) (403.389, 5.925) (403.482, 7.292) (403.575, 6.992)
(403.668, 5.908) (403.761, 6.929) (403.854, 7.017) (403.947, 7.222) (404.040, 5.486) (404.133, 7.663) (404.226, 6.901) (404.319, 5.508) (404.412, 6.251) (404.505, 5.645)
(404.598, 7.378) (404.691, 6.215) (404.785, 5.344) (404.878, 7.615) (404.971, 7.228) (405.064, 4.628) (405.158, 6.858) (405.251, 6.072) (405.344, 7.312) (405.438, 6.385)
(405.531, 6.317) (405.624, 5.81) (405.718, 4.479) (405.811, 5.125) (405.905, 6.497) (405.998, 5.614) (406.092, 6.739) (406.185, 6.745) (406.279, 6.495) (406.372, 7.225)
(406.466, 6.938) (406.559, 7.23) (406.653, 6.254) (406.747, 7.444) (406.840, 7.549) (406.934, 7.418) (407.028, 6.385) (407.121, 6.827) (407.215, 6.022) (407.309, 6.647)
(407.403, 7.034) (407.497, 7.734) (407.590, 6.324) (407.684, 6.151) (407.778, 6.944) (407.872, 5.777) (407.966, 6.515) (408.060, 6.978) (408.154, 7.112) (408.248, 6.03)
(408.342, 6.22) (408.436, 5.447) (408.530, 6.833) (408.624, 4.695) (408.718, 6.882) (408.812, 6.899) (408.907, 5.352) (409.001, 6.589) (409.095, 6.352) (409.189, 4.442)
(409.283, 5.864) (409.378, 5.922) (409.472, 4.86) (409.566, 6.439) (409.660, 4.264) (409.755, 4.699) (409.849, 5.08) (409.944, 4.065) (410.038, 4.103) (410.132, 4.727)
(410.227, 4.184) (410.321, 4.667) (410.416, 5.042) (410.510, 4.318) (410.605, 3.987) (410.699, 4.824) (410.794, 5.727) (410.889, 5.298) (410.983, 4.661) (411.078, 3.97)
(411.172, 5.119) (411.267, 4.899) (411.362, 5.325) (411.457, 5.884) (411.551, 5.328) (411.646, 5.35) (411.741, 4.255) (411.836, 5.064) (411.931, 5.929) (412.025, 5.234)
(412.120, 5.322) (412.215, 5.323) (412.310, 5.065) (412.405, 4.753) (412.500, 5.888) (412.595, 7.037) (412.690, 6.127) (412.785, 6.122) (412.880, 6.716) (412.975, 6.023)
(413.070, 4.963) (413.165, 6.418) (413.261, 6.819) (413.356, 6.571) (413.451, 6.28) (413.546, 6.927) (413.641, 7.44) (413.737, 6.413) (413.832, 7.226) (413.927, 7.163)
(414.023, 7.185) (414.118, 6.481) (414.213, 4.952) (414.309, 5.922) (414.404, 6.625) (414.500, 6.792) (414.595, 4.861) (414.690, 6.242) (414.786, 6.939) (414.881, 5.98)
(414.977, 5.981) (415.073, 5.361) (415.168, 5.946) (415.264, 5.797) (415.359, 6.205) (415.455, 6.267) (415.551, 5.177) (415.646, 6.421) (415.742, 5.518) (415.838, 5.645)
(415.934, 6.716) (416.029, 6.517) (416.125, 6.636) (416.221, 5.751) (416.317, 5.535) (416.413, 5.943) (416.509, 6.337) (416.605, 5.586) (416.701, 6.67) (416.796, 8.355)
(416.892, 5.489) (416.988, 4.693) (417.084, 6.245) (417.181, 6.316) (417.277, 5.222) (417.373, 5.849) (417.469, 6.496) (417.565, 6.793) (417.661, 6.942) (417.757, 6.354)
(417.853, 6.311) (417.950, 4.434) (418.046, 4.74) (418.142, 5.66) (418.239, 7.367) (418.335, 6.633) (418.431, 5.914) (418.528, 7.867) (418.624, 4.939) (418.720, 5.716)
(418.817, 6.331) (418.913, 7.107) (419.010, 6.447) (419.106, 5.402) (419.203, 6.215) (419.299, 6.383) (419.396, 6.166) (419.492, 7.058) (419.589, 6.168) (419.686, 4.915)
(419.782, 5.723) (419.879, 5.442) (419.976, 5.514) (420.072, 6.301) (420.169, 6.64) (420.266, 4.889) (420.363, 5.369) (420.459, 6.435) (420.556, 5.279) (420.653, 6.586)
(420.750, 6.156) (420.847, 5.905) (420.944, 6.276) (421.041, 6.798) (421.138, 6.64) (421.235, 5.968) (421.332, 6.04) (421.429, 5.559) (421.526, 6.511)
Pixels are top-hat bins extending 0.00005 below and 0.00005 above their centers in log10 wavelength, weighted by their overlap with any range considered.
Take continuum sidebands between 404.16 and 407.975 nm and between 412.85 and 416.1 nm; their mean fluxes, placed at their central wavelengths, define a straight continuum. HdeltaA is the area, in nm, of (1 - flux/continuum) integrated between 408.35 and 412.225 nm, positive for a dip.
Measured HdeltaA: 0.705 nm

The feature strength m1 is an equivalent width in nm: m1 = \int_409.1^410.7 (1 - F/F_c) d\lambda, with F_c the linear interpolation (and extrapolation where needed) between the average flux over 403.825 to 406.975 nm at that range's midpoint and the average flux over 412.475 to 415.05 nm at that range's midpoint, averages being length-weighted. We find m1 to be 0.40 nm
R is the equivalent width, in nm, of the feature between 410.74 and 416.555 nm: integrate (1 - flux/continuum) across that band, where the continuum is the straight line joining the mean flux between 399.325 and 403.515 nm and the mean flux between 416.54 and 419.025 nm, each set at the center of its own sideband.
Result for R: 0.23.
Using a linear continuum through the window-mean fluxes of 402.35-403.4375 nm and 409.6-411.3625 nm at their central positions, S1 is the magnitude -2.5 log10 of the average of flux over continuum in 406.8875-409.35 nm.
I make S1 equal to -0.22 mag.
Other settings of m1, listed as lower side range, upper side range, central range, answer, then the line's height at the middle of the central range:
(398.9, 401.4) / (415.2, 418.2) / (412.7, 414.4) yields -0.116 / 6.03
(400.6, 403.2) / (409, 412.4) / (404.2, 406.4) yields -0.235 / 5.65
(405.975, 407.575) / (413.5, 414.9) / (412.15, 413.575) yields 0.109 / 6.55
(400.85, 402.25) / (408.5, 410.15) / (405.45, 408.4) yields -0.496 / 5.59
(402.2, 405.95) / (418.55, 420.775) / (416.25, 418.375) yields -0.015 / 6.04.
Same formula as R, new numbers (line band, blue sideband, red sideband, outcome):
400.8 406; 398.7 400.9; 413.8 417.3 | -0.15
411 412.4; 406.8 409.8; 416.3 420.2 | 0.24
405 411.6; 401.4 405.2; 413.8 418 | 0.39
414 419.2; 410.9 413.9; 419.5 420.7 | -0.28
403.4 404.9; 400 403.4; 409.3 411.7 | -0.20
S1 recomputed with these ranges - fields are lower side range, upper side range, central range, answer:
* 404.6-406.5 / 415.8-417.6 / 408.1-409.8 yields 0.08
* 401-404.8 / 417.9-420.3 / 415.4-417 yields -0.01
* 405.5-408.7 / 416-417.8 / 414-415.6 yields 0.04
